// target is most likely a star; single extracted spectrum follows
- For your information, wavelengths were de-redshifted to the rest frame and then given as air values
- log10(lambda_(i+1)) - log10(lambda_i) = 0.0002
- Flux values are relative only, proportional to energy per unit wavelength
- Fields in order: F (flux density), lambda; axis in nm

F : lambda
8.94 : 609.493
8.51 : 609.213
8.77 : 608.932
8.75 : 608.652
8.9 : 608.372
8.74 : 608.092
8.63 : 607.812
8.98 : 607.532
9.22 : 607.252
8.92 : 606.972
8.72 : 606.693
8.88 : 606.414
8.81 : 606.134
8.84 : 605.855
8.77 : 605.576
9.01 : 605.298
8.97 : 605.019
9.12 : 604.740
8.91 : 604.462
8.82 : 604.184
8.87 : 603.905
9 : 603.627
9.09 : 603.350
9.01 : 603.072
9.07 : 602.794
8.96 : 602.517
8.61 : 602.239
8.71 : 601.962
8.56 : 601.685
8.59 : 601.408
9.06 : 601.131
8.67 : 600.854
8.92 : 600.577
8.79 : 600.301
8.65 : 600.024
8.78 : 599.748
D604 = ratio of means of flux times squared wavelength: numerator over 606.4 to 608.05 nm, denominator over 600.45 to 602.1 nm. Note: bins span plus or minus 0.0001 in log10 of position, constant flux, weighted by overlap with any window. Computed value 1.04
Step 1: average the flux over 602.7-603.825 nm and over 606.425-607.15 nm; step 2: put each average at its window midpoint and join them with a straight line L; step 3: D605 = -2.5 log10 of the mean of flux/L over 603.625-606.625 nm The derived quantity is 0.005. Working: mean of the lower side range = 9.04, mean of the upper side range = 8.86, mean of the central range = 8.9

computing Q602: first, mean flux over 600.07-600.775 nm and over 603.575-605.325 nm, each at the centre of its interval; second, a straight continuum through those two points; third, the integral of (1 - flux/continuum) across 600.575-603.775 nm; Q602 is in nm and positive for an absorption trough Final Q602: 0.006 nm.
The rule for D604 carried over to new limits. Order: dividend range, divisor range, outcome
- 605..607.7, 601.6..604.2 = 1.01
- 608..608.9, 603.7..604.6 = 1.01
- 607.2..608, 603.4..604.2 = 1.01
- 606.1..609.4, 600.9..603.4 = 1.02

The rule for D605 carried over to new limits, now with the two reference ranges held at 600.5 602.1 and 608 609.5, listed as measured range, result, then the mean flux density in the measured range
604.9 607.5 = -0.019 mag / 8.91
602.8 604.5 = -0.026 mag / 8.96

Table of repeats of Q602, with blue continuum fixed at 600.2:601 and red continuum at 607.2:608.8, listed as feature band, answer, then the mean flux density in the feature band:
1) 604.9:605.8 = -0.008 nm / 8.91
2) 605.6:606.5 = 0.000 nm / 8.82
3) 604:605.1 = -0.016 nm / 8.95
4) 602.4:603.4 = -0.025 nm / 9.03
